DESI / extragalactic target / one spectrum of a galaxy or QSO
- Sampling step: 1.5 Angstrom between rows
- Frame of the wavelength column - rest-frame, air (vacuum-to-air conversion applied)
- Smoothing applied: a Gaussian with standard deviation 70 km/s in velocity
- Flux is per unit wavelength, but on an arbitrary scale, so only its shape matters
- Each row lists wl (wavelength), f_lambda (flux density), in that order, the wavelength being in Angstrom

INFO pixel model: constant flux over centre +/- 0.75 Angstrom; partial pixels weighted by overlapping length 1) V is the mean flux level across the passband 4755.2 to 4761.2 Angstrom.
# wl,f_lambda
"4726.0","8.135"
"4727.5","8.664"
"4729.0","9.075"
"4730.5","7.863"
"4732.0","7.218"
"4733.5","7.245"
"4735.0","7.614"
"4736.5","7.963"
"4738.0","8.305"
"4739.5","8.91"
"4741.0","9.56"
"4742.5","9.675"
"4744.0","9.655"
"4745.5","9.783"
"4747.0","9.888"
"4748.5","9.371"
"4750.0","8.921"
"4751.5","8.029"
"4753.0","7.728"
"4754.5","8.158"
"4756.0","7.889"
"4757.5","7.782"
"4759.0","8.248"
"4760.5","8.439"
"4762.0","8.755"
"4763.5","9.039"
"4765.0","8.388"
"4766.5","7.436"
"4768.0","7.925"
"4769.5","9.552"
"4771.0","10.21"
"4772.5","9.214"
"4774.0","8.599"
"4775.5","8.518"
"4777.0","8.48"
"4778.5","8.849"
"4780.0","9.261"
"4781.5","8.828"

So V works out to 8.09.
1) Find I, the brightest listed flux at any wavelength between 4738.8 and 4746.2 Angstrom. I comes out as 9.783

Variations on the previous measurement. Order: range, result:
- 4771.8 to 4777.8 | 9.214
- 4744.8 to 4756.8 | 9.888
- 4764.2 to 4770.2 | 9.552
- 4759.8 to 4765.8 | 9.039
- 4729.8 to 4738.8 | 8.305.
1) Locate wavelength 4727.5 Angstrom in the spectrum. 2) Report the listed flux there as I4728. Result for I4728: 8.664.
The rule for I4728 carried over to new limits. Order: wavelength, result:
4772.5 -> 9.214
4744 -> 9.655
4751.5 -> 8.029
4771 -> 10.21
